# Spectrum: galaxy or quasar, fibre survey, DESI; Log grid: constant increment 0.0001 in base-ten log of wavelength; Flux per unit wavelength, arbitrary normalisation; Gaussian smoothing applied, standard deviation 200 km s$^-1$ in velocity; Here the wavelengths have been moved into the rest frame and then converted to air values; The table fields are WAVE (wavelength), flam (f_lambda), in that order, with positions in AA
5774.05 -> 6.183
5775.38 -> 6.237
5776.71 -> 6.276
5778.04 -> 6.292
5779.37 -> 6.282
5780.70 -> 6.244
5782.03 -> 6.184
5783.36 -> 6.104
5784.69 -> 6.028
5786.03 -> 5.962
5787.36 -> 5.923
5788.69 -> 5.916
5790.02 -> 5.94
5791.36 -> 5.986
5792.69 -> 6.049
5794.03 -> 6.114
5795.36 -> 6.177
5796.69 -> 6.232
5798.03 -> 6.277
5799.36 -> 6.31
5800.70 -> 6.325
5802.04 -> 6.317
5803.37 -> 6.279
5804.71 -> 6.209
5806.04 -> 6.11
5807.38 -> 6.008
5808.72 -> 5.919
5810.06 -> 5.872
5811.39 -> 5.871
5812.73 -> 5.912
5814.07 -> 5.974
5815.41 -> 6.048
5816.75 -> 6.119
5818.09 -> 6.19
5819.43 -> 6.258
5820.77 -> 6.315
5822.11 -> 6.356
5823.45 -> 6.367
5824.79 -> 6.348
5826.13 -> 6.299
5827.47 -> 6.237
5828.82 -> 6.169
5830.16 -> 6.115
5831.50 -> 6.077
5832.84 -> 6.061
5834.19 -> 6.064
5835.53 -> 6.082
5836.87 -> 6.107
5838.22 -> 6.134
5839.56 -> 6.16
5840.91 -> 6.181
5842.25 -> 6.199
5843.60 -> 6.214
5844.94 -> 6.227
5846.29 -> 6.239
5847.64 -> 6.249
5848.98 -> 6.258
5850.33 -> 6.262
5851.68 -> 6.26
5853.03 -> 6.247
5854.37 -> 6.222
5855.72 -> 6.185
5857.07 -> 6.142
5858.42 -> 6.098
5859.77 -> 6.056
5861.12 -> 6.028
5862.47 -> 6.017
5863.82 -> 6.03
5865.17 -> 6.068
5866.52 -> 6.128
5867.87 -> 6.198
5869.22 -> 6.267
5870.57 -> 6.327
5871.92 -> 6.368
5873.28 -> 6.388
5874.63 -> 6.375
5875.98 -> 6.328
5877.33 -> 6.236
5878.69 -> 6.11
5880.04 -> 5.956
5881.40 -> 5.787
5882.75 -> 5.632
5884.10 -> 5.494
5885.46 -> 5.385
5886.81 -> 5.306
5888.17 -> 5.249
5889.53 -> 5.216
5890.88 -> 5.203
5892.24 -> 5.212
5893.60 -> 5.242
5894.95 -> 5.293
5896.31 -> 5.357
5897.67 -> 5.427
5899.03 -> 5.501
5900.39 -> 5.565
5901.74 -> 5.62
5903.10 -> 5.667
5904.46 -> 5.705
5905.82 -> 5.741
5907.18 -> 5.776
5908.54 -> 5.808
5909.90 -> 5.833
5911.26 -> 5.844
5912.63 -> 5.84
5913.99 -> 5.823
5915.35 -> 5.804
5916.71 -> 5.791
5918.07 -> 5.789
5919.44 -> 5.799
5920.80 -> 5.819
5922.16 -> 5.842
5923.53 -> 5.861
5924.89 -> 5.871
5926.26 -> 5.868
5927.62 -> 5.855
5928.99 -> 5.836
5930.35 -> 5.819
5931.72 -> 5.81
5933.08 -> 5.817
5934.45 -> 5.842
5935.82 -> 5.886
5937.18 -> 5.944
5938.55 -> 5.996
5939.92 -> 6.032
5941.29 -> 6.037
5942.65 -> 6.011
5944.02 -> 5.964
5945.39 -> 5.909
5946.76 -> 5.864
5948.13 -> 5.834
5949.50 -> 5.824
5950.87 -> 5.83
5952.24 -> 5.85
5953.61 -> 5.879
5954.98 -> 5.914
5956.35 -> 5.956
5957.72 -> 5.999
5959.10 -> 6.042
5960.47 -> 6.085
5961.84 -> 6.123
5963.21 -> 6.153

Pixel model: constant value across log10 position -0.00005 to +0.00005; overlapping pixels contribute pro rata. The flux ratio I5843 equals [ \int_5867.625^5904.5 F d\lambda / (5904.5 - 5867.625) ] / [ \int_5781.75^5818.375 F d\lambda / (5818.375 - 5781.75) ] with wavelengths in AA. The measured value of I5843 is 0.94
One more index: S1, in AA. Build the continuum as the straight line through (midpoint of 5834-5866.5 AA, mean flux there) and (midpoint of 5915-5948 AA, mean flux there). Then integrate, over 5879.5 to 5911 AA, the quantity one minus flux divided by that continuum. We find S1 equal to 2.5 AA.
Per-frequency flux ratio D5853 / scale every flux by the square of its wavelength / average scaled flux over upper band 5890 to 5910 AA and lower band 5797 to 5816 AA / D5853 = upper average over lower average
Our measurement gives 0.93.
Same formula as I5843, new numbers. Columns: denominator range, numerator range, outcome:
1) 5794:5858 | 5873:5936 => 0.93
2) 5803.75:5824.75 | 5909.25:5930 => 0.95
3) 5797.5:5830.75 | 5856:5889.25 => 0.97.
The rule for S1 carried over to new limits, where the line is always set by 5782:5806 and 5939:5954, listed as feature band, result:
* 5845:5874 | -0.8 AA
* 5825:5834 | -0.1 AA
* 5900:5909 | 0.4 AA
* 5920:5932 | 0.2 AA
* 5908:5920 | 0.3 AA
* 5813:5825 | -0.2 AA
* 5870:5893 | 0.8 AA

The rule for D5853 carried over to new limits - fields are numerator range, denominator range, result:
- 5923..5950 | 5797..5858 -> 0.99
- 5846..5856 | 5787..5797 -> 1.05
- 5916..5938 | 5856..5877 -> 0.96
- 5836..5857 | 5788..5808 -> 1.03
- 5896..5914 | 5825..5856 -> 0.94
